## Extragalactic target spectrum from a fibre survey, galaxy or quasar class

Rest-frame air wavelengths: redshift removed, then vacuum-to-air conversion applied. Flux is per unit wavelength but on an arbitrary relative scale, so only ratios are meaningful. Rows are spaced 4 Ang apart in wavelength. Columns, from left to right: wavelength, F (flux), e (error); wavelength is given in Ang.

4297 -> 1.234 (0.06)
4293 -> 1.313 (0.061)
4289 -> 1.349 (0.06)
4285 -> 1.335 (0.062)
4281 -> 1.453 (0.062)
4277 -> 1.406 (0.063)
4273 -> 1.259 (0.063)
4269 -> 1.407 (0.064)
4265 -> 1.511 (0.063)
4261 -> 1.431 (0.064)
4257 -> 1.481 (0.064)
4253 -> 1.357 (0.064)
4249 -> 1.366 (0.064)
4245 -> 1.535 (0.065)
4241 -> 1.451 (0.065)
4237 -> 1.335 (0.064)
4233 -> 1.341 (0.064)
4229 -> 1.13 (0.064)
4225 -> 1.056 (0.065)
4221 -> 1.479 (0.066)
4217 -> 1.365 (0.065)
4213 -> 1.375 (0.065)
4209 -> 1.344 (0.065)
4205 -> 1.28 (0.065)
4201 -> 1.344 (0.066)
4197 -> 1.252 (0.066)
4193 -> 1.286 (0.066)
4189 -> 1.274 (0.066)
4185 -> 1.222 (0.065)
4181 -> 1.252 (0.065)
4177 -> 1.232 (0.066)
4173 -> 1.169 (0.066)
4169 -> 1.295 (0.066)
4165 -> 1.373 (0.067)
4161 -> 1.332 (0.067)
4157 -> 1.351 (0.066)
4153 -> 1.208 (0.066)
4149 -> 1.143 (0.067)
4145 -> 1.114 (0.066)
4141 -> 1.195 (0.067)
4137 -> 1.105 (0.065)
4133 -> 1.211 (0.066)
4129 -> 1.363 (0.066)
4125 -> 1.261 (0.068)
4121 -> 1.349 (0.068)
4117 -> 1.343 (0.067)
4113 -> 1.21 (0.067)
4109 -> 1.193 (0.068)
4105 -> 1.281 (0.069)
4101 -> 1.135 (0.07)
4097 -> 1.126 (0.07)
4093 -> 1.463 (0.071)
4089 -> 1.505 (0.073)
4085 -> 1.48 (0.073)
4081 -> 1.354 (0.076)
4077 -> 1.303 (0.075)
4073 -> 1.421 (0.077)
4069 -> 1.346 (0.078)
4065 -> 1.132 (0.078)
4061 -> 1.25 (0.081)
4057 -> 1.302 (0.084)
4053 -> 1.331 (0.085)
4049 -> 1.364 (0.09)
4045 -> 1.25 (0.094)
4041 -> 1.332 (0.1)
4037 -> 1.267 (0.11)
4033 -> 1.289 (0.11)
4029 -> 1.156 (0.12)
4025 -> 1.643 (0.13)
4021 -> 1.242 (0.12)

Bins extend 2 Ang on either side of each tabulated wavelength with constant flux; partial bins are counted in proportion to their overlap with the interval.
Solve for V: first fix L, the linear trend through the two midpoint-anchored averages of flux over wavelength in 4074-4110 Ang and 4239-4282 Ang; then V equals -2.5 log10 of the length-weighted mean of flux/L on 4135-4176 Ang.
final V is 0.11 mag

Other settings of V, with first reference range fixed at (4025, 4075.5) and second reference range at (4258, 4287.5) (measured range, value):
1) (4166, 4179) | 0.09 mag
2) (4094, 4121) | 0.08 mag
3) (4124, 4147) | 0.11 mag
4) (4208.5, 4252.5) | 0.03 mag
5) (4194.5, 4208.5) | 0.06 mag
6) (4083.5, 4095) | -0.13 mag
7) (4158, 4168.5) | 0.01 mag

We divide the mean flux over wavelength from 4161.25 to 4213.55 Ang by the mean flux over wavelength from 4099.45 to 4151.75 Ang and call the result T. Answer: 1.0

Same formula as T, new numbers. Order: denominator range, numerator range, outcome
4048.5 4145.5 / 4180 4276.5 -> 1.04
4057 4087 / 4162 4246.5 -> 0.98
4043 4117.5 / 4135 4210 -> 0.96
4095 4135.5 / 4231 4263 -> 1.13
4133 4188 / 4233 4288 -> 1.14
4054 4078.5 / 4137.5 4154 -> 0.89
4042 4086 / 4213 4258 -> 1.03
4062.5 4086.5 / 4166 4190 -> 0.93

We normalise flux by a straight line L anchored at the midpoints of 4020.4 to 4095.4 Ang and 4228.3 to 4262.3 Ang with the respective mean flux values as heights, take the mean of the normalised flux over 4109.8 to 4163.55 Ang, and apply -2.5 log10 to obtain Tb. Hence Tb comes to 0.10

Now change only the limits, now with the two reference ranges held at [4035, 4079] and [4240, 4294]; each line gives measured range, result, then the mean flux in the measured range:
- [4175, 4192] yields 0.10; 1.25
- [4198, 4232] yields 0.07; 1.3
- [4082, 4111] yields 0.00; 1.31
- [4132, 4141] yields 0.16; 1.16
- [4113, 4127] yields 0.02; 1.3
